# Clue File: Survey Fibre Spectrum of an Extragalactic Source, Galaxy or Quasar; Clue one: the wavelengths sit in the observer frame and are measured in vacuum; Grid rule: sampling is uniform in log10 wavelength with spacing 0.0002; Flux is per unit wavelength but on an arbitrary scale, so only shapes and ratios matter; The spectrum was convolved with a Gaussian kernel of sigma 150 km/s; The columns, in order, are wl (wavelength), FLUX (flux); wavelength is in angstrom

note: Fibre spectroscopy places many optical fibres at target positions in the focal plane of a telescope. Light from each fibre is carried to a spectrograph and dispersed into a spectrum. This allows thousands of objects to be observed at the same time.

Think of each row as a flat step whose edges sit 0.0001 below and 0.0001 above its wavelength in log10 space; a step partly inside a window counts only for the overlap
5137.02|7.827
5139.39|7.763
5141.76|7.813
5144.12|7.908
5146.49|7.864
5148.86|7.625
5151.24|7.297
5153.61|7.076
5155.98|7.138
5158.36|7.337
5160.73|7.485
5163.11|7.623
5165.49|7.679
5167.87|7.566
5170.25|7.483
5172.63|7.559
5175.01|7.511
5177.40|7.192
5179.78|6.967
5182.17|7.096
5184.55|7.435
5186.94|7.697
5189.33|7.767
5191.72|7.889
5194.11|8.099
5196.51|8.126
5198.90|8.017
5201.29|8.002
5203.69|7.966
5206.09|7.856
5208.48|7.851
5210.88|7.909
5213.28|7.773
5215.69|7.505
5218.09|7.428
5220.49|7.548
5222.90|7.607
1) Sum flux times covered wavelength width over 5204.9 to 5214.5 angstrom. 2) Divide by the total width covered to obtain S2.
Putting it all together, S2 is 7.85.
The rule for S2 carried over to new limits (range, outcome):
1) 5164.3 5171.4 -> 7.58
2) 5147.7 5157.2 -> 7.28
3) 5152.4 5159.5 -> 7.18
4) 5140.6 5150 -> 7.81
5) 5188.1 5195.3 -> 7.92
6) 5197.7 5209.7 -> 7.94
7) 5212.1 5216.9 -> 7.63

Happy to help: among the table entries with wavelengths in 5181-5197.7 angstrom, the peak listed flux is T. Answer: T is 8.126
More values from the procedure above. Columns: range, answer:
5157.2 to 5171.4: 7.679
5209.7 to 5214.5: 7.909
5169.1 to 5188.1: 7.697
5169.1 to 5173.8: 7.559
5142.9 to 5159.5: 7.908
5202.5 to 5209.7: 7.966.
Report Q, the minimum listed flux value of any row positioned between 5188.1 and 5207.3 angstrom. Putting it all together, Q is 7.767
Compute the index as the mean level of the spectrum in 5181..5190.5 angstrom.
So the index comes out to 7.5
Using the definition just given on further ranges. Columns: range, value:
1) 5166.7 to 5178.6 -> 7.46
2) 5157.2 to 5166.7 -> 7.53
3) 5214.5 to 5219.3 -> 7.48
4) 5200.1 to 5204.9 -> 7.97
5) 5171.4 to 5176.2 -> 7.54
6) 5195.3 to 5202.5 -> 8.04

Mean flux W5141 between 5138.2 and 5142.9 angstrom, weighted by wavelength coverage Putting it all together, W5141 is 7.78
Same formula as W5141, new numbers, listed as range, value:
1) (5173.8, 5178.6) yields 7.35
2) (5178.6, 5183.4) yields 7.04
